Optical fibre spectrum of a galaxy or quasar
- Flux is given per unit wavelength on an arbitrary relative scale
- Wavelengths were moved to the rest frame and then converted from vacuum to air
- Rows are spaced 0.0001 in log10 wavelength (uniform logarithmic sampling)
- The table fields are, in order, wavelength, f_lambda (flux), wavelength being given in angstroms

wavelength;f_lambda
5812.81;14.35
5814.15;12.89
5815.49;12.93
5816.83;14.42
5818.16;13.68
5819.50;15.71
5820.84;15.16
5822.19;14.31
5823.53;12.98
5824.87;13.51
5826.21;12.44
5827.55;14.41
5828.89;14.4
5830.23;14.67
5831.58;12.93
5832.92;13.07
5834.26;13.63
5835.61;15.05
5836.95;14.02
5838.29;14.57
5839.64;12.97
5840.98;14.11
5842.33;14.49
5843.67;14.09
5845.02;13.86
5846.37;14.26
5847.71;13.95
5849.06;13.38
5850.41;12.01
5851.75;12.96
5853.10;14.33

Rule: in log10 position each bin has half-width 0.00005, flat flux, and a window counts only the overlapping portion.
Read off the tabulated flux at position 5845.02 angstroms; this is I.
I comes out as 13.86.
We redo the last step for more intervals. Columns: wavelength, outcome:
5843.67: 14.09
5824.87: 13.51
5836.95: 14.02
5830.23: 14.67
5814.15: 12.89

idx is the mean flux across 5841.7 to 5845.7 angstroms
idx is 14.1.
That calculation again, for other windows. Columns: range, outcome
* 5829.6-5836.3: 13.9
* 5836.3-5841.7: 13.9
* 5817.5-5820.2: 14.7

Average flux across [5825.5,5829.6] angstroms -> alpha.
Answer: 13.8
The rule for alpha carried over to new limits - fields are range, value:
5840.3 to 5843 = 14.3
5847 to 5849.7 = 13.7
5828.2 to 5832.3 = 14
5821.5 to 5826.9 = 13.3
